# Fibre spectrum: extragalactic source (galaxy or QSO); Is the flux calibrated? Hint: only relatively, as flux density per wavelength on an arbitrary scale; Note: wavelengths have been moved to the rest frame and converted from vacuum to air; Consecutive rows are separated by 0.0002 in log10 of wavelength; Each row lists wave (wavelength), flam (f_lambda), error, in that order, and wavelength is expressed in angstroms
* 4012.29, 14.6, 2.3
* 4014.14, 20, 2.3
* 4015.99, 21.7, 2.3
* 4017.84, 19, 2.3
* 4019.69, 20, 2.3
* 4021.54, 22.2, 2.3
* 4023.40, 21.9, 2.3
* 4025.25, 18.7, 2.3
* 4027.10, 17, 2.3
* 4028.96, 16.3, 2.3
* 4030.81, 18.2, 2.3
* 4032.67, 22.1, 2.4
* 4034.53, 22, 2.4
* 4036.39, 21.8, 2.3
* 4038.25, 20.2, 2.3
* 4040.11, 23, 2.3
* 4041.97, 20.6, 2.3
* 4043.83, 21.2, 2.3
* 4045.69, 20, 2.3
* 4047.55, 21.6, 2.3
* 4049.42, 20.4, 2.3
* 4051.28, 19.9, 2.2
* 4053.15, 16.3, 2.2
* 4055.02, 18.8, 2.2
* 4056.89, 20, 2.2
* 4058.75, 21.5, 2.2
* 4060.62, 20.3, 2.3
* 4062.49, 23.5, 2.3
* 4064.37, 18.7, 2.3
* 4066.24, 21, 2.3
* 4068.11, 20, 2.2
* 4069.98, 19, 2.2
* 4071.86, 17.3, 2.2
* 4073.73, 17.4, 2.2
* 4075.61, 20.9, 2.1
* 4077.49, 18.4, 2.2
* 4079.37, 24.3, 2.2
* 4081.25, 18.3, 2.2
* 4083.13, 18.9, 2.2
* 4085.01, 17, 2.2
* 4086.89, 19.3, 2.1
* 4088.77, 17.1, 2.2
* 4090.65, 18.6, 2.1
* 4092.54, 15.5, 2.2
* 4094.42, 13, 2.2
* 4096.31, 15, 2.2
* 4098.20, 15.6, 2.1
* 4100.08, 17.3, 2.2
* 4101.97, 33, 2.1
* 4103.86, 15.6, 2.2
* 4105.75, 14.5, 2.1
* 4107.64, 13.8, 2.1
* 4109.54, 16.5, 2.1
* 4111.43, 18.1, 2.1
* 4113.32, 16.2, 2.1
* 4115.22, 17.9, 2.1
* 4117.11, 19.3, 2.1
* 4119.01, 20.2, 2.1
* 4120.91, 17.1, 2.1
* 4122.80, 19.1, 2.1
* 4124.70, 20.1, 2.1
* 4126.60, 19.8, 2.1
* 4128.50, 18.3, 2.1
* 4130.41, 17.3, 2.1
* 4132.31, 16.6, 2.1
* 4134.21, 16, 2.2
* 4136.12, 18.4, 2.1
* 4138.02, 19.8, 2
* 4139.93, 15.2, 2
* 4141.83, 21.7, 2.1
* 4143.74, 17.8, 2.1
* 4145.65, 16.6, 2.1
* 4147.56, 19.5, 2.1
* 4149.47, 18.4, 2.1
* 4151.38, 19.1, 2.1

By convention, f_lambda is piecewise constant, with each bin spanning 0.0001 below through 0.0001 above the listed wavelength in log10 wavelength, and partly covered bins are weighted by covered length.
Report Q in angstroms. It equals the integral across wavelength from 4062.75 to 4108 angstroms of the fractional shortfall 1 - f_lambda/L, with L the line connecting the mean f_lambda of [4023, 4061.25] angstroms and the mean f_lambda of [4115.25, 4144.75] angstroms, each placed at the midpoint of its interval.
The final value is 1.9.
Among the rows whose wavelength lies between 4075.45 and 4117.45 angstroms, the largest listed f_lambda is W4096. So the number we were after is 33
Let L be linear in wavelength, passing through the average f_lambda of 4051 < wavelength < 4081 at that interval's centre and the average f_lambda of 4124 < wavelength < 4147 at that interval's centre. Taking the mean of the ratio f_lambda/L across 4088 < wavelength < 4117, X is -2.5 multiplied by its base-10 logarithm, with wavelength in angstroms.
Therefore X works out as 0.10 mag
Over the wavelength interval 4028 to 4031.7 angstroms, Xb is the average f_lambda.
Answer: 17.2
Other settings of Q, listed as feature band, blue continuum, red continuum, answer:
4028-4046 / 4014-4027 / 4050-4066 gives -0.4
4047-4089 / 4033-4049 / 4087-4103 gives 0.3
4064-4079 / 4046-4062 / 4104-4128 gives 0.0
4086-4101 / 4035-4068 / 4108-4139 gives 2.1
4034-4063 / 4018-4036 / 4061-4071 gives -0.7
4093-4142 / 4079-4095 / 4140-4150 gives 1.1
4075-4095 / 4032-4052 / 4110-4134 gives 1.3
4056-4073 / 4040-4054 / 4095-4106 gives -0.3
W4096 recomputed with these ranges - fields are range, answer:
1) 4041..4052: 21.6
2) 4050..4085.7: 24.3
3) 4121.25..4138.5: 20.1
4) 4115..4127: 20.2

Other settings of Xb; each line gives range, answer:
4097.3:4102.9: 22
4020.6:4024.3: 22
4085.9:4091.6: 18.3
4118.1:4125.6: 19.1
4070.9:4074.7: 17.4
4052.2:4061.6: 19.4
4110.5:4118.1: 17.9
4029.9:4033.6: 20.1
